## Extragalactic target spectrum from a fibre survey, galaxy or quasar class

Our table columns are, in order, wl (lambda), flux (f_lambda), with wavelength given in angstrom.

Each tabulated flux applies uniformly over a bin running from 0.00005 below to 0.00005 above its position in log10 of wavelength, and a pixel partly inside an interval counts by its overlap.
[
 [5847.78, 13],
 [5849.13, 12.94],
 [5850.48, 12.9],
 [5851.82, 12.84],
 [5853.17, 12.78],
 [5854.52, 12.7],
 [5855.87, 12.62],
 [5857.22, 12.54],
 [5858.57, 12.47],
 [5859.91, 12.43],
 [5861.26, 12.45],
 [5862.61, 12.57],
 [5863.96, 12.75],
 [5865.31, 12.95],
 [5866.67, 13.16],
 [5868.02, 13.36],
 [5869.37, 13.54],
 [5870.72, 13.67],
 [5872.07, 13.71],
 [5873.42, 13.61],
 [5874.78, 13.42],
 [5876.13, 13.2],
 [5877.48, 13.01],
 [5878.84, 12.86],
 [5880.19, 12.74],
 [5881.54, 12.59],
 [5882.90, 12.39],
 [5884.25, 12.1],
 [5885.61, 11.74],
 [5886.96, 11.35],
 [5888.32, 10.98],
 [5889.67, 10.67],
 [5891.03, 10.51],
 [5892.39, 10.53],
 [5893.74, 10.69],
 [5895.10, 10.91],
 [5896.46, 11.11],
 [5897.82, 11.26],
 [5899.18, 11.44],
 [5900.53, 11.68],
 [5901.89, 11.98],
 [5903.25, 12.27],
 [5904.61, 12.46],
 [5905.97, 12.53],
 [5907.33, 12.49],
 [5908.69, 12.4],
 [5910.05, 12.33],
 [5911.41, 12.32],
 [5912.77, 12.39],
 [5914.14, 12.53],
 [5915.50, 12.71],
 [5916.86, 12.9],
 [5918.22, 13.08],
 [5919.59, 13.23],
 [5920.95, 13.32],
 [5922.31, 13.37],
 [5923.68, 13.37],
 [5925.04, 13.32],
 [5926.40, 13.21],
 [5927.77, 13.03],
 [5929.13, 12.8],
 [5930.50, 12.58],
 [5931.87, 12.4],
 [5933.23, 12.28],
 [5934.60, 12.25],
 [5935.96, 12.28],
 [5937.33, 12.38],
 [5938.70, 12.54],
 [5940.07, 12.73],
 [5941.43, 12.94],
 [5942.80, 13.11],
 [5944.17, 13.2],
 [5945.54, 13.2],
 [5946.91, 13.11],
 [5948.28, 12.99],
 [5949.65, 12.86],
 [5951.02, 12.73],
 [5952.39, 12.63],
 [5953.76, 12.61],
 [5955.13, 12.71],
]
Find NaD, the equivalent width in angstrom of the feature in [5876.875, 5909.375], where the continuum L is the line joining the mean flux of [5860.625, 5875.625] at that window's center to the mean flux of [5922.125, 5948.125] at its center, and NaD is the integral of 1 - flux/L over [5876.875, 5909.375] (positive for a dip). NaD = 3.2 angstrom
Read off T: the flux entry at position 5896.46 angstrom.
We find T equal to 11.11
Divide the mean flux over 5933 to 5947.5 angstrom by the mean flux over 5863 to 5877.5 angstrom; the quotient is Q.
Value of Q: 0.96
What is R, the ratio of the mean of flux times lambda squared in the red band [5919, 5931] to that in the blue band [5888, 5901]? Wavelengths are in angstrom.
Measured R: 1.2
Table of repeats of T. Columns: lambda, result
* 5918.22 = 13.08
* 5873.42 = 13.61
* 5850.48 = 12.9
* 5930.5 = 12.58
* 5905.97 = 12.53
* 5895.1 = 10.91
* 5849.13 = 12.94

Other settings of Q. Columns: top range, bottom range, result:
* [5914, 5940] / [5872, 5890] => 1.03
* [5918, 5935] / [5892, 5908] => 1.11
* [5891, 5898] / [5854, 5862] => 0.86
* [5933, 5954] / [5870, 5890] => 1.01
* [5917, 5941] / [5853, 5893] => 1.03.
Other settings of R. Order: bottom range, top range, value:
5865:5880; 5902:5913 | 0.94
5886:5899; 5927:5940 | 1.16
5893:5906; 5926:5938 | 1.10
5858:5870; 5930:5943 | 1.00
